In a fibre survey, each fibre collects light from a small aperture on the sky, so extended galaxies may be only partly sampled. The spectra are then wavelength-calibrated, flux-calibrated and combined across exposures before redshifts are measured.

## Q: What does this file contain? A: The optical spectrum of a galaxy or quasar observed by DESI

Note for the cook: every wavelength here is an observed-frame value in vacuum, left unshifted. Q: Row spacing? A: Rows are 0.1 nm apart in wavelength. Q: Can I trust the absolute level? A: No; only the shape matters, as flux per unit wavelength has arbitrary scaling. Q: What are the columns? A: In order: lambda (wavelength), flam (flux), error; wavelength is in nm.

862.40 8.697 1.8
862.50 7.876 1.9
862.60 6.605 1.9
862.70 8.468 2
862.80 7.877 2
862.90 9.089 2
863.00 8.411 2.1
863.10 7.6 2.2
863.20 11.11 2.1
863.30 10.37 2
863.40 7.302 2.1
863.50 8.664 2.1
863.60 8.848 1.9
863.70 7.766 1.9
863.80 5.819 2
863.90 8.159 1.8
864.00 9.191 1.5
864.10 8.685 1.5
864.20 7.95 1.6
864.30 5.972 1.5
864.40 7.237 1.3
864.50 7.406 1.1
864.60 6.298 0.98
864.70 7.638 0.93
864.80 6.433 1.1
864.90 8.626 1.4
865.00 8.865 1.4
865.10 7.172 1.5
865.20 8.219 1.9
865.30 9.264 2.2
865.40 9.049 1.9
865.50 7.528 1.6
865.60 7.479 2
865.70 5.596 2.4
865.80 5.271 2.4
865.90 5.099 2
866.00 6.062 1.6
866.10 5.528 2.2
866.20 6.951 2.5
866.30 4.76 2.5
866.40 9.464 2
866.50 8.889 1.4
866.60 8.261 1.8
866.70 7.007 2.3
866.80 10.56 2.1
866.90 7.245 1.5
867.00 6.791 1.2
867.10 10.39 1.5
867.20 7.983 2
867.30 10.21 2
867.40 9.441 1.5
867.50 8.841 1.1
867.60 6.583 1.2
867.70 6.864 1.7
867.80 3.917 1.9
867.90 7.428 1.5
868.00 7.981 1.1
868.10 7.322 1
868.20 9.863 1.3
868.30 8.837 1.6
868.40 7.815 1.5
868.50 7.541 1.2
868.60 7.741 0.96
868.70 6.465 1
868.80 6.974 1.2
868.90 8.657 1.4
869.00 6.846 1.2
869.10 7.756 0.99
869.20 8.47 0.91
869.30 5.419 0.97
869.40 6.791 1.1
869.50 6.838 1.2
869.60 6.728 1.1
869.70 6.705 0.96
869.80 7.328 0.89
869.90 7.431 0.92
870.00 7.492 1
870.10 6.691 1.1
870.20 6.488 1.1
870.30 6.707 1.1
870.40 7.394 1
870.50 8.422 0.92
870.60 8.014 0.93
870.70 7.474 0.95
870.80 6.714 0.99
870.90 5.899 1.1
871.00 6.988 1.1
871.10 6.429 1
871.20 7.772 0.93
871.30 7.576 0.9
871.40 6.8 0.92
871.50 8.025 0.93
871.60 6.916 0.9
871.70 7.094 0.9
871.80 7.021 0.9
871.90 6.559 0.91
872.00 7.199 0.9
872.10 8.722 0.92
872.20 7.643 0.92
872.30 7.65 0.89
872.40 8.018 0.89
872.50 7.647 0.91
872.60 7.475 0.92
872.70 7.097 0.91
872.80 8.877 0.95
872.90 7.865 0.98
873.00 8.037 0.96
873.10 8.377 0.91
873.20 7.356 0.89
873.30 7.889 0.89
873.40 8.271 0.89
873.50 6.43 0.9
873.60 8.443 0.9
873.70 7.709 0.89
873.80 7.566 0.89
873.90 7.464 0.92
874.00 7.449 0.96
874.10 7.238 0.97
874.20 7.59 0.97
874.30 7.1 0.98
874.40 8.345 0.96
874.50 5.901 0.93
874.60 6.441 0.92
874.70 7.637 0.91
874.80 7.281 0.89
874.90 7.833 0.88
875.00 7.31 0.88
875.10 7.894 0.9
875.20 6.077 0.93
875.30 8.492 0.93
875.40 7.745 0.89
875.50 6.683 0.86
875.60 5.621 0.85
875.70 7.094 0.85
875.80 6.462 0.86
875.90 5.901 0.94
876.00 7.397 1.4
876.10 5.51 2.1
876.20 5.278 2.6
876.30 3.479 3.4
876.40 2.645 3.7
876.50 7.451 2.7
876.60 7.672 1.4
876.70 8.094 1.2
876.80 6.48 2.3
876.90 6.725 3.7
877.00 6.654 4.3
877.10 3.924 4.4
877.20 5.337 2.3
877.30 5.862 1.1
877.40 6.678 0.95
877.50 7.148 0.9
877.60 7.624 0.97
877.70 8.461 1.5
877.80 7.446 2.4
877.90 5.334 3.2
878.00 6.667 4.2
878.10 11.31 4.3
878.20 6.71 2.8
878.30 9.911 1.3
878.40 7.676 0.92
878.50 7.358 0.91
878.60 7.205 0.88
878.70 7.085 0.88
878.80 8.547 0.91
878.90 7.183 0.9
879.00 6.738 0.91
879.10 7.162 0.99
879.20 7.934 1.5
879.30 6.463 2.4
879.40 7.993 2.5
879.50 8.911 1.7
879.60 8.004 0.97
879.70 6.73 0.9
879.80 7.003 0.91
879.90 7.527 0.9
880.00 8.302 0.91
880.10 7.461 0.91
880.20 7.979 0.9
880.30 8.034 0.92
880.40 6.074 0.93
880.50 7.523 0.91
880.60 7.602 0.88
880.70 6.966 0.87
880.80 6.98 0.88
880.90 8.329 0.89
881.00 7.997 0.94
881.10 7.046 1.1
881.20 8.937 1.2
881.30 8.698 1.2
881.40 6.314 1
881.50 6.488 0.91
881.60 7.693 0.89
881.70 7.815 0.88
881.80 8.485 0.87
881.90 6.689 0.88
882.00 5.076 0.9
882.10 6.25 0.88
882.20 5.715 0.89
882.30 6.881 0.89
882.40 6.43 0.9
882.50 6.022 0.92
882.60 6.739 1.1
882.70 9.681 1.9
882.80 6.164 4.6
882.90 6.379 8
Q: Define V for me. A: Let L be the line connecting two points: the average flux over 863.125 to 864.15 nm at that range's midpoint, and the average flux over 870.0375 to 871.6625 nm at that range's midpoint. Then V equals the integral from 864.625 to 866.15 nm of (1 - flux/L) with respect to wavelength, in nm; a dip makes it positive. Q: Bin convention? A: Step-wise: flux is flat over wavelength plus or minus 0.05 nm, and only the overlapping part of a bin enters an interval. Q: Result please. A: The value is 0.20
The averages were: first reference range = 8.57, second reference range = 7.15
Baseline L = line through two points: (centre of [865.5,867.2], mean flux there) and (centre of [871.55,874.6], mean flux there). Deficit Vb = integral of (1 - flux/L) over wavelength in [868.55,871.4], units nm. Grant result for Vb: 0.101 nm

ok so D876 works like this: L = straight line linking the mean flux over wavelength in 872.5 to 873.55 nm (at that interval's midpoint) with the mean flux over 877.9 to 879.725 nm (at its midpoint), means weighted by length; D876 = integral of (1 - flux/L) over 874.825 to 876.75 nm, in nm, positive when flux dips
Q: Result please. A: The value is 0.29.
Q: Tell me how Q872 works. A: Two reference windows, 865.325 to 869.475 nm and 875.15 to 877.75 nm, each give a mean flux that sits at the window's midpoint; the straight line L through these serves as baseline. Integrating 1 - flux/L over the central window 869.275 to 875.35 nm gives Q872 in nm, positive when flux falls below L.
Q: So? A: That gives -0.401 nm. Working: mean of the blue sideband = 7.51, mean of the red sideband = 6.4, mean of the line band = 7.35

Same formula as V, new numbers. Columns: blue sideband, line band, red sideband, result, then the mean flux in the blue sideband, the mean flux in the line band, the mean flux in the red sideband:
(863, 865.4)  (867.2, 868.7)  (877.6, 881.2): 0.02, 8.06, 7.84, 7.61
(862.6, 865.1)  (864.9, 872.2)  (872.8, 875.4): 0.35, 8.03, 7.44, 7.55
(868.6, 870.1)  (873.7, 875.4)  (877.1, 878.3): -0.06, 7.14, 7.37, 7.12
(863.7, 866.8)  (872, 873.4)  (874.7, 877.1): -0.22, 7.39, 7.88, 6.56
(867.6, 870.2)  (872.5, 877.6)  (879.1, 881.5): 0.31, 7.25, 6.96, 7.57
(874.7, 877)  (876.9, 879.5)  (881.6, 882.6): -0.24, 6.62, 7.24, 6.66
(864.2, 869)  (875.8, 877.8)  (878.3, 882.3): 0.32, 7.56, 6.26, 7.41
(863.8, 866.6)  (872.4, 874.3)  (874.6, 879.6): -0.16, 7.35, 7.7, 6.99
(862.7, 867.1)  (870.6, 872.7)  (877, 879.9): 0.06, 7.75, 7.29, 7.29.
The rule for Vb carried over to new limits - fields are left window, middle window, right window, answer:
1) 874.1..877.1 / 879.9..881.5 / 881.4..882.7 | -0.192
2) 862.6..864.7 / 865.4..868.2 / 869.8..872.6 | 0.100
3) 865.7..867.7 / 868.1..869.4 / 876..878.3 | -0.047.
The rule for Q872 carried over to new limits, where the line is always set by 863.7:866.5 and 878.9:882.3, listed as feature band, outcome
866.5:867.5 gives -0.19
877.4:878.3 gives -0.04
